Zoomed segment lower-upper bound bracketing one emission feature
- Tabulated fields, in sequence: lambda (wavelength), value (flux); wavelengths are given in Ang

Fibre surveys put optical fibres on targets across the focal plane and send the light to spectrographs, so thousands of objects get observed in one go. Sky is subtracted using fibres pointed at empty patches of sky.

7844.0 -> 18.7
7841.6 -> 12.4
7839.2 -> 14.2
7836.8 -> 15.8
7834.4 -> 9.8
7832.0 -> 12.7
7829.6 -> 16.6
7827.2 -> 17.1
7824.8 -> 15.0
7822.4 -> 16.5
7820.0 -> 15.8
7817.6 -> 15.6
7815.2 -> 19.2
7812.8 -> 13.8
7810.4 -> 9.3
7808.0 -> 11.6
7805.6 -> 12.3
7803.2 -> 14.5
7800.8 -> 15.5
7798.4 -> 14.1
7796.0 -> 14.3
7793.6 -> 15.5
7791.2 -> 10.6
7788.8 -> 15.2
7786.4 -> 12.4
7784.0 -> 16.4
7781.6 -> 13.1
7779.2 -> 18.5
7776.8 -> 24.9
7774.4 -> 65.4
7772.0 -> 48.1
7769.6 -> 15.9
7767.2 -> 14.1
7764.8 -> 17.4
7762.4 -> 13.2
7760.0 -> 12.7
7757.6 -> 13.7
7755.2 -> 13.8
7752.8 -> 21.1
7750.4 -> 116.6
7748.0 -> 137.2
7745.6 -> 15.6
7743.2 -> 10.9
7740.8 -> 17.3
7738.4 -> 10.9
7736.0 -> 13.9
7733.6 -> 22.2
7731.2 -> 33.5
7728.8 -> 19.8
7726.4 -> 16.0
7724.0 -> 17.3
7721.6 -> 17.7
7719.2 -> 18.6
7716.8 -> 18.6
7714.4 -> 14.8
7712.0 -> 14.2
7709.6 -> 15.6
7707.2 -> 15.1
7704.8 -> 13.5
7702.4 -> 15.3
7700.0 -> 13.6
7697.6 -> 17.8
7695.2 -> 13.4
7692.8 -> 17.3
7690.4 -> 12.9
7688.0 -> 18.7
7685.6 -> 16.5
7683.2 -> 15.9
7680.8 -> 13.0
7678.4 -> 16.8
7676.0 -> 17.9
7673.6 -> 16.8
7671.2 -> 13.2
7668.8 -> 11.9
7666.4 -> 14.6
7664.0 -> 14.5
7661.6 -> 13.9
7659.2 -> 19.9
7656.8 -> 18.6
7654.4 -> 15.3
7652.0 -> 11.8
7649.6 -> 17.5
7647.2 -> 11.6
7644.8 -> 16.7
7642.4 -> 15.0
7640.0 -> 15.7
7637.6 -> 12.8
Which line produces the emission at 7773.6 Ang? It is [N II] 6583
